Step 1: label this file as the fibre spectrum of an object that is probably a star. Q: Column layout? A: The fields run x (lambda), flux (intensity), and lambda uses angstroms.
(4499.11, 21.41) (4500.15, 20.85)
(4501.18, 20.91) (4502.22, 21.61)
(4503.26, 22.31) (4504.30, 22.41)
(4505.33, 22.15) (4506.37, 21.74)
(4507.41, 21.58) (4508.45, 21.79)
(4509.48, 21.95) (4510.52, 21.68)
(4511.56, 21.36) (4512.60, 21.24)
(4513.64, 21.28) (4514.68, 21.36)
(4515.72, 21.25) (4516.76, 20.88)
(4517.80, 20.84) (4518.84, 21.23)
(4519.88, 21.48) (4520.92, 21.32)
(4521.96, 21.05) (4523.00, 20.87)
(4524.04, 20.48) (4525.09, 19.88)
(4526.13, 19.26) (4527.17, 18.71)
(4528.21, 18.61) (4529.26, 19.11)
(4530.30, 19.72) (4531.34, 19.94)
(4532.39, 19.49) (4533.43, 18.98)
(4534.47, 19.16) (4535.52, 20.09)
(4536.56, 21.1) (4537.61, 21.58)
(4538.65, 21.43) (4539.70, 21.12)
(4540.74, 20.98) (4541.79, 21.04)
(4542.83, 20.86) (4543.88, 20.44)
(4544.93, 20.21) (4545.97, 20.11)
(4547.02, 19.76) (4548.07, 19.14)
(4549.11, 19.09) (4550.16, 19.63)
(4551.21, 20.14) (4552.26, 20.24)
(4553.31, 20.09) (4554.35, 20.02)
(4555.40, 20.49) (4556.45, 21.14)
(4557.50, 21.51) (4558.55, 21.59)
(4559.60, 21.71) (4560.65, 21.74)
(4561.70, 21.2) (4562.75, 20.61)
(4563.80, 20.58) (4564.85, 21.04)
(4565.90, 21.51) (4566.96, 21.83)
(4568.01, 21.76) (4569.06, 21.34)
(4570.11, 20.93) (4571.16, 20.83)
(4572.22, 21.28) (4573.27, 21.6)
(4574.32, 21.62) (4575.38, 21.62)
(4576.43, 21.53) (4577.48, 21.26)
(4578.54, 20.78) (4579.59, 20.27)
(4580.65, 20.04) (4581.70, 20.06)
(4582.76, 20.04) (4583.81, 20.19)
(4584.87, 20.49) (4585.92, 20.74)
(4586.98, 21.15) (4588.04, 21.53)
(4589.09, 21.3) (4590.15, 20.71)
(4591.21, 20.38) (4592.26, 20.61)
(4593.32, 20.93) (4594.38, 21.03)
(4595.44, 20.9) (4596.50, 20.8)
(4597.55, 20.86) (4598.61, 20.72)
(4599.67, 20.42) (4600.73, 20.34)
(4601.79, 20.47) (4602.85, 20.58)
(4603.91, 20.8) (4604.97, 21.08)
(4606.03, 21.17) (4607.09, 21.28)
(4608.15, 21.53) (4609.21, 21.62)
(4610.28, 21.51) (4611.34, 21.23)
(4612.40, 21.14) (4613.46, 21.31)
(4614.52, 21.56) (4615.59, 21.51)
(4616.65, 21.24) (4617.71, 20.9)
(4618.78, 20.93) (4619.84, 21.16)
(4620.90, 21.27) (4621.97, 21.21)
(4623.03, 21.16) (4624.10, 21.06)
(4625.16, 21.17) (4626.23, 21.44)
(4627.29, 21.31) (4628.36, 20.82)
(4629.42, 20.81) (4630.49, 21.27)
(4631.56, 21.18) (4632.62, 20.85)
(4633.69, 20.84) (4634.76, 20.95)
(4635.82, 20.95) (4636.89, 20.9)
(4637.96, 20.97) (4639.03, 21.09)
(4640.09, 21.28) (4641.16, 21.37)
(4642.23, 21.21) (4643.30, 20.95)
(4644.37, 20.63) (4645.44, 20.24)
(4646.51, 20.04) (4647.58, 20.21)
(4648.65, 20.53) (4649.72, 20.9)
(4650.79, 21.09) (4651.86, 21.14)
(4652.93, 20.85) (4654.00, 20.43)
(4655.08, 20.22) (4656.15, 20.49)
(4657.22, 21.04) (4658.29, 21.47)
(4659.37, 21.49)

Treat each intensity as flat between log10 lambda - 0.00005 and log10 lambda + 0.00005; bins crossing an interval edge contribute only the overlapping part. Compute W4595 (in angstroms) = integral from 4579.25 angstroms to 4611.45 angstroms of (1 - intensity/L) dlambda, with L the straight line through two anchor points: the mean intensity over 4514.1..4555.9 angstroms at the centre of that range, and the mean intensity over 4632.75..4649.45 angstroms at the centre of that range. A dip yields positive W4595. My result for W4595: -0.3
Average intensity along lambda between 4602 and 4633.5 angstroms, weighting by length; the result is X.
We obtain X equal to 21.2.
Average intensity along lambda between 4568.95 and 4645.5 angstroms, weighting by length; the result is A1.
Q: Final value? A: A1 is 21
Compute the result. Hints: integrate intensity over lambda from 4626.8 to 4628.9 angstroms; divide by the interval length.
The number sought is 21.1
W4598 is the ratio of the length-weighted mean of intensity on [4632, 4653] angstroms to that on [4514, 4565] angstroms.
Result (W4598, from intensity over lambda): 1.02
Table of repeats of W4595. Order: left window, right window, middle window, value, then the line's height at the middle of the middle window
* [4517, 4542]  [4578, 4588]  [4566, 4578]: -0.6 angstroms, 20.4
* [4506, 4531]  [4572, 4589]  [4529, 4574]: 0.5 angstroms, 20.8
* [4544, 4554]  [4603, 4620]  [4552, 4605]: -1.1 angstroms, 20.5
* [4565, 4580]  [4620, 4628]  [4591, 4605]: 0.4 angstroms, 21.3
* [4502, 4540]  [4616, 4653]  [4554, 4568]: -0.2 angstroms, 20.9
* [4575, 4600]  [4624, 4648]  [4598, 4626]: -0.3 angstroms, 20.9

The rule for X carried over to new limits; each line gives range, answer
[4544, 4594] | 20.8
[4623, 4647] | 21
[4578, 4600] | 20.7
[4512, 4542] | 20.5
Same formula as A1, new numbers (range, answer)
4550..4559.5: 20.6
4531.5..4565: 20.5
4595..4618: 21.1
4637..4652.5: 20.8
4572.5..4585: 20.8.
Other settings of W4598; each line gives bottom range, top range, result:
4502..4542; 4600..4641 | 1.01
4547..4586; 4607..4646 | 1.02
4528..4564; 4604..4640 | 1.04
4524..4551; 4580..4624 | 1.05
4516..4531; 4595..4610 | 1.03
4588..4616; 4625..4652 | 1.00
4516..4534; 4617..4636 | 1.05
